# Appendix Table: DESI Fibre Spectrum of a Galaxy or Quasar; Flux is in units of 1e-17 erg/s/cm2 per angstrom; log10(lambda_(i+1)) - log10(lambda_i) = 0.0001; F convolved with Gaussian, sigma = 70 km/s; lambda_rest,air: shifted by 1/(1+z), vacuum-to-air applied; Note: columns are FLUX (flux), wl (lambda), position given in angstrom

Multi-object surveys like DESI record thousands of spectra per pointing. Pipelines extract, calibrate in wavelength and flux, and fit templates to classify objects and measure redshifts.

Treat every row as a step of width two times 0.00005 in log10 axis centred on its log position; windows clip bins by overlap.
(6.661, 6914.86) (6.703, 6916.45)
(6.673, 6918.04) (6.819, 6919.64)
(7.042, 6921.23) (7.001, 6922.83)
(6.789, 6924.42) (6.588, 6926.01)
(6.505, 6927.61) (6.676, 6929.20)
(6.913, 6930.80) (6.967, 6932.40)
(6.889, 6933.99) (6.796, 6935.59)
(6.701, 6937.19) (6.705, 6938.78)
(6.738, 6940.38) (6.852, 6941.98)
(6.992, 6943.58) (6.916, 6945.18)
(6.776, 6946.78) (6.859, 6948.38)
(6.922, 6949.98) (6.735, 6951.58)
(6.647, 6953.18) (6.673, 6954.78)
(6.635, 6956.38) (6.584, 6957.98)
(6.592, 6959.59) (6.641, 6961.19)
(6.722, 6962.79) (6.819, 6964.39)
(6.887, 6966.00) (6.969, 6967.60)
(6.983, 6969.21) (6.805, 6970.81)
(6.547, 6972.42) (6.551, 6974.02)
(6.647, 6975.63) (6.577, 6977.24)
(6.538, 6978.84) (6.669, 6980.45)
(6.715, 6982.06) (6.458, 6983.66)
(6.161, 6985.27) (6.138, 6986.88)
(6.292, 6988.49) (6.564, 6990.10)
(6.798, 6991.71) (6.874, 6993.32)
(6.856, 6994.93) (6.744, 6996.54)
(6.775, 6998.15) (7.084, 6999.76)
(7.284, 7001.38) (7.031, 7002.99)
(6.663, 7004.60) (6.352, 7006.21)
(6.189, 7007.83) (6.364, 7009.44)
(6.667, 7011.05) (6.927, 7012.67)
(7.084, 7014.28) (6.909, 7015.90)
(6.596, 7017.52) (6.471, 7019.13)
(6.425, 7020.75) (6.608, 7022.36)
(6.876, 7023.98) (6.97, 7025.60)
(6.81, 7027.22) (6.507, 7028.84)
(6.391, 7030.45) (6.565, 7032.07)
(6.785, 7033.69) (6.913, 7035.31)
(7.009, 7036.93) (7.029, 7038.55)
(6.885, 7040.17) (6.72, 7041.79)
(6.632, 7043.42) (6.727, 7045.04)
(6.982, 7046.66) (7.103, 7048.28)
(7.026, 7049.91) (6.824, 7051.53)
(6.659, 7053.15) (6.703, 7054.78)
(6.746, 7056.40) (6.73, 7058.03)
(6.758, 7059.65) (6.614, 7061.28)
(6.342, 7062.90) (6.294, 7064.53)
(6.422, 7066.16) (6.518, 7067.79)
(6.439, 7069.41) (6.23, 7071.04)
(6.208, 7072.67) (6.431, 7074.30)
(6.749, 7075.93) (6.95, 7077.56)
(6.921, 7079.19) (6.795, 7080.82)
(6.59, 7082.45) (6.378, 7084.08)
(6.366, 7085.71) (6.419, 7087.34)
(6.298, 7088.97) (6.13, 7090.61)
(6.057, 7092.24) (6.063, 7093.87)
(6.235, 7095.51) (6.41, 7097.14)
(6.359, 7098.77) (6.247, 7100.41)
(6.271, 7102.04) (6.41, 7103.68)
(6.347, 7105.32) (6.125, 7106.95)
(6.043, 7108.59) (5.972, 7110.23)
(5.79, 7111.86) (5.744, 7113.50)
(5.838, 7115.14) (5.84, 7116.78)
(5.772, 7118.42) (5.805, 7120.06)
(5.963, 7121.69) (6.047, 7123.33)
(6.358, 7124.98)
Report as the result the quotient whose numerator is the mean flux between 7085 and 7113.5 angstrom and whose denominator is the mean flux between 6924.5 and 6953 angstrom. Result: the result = 0.9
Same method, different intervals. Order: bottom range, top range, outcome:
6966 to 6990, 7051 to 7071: 1.00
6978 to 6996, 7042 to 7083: 1.02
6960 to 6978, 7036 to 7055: 1.02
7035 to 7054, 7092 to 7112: 0.90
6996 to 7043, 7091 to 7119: 0.90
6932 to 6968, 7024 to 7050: 1.00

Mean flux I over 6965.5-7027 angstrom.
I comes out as 6.69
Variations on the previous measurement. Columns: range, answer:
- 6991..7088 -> 6.7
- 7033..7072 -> 6.71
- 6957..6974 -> 6.74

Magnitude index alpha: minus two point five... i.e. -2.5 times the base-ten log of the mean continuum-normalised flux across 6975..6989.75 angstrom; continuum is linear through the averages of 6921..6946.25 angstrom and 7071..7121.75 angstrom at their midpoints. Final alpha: 0.03 mag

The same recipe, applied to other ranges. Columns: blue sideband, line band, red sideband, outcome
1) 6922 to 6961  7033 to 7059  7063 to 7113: -0.06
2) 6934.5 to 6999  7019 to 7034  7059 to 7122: -0.02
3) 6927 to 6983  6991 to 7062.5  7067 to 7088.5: -0.02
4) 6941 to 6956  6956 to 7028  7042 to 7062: 0.02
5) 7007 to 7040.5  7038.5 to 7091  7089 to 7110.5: -0.03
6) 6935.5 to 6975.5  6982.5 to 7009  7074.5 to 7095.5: 0.00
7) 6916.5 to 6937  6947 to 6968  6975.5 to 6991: -0.02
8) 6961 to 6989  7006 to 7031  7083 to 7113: -0.03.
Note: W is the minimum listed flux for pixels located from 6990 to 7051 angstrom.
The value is 6.189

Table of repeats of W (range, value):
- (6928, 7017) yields 6.138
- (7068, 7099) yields 6.057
